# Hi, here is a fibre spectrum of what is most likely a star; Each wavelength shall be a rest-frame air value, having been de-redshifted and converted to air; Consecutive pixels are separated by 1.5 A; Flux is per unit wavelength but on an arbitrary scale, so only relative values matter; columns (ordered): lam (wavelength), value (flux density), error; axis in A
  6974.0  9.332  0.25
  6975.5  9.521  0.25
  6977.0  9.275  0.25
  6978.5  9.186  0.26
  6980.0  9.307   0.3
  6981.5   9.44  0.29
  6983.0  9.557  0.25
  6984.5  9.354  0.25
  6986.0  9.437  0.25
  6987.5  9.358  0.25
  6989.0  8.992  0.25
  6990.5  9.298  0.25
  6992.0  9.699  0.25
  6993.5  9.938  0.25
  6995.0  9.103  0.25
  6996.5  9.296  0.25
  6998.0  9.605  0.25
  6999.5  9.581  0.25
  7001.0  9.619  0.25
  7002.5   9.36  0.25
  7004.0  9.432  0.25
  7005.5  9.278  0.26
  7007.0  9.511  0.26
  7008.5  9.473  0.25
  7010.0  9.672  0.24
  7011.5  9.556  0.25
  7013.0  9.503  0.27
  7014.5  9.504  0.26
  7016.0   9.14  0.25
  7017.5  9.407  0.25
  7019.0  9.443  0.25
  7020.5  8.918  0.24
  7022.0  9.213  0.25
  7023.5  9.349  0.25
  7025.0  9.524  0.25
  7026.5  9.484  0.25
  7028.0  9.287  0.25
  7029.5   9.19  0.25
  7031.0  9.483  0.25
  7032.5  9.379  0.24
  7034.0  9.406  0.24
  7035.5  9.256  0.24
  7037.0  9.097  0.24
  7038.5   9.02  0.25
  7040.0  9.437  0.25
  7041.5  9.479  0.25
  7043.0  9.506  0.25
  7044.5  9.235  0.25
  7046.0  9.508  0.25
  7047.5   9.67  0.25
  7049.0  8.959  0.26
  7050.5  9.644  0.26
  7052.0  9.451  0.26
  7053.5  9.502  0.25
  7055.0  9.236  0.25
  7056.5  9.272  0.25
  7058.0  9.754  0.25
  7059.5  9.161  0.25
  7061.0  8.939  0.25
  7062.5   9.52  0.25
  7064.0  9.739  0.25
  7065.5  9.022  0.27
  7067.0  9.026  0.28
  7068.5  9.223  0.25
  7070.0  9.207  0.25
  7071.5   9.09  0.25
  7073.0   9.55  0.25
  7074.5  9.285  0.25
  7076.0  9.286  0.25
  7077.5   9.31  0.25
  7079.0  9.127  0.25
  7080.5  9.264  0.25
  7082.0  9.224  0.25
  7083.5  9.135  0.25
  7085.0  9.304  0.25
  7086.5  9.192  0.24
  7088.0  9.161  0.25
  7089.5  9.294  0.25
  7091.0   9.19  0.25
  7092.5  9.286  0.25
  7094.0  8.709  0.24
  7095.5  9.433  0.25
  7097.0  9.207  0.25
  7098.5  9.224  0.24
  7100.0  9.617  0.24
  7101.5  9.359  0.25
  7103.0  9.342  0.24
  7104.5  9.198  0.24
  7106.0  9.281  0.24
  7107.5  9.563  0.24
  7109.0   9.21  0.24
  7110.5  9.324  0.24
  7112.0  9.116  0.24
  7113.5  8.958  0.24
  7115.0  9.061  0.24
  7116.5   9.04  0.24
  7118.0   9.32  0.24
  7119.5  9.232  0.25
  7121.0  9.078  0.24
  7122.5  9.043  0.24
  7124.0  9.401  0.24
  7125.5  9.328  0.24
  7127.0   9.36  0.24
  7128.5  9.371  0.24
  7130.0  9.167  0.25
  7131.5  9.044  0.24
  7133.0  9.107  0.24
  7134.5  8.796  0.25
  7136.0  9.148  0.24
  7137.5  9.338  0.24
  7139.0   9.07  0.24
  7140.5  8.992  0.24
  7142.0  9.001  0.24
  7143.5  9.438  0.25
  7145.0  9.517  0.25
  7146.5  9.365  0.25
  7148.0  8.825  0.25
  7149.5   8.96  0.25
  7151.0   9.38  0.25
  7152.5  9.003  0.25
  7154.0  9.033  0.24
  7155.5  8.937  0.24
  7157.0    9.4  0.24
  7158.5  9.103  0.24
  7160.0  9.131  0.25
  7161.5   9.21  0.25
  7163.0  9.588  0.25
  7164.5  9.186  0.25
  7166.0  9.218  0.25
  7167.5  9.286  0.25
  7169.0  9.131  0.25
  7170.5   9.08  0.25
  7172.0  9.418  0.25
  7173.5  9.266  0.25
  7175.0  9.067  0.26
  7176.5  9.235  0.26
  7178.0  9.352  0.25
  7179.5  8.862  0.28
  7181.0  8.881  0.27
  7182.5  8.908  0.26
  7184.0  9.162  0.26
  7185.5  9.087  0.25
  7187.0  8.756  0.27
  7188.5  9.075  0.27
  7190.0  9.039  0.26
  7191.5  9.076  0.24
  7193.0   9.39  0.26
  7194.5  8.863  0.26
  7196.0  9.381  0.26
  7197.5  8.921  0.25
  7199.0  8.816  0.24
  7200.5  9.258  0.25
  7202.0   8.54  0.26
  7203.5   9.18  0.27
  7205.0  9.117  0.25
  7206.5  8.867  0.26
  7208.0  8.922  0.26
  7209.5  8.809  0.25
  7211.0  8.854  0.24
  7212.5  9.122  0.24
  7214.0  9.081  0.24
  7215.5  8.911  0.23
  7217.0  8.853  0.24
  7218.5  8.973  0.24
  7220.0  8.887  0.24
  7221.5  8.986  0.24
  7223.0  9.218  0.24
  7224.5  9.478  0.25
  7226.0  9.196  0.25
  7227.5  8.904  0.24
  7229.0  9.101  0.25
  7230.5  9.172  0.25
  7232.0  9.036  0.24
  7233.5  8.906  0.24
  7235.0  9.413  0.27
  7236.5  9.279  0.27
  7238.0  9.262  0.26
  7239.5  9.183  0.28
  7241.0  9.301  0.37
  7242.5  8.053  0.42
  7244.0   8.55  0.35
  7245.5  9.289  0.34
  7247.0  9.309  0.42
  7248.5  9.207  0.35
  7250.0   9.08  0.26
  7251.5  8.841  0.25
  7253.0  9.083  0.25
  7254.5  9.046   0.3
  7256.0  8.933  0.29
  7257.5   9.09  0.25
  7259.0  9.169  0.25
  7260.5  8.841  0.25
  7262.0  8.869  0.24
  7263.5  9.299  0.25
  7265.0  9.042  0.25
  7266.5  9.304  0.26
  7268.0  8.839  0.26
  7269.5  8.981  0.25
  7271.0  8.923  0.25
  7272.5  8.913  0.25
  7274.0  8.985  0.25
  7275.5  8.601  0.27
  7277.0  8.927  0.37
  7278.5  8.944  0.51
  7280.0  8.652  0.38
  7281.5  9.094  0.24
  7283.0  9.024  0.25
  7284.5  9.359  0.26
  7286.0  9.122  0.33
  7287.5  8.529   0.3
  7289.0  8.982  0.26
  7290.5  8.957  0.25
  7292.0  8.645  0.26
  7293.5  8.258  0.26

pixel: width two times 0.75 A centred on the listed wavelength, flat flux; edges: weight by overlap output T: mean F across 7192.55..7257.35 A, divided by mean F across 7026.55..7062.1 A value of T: 0.97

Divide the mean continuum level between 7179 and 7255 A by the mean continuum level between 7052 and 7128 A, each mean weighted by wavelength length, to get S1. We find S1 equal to 1.0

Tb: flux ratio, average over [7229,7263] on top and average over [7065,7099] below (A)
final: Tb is 0.98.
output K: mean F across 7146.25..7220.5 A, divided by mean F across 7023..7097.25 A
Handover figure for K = 0.98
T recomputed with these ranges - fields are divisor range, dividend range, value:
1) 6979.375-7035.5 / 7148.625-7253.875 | 0.97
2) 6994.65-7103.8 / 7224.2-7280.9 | 0.97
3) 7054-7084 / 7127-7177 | 0.99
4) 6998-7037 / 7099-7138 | 0.98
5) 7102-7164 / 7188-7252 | 0.98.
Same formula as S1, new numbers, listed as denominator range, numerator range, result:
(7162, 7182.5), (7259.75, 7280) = 0.97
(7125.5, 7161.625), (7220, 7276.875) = 0.99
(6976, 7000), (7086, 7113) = 0.98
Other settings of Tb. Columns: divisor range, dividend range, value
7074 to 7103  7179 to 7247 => 0.98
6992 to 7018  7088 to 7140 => 0.97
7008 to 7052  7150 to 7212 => 0.97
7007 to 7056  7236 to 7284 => 0.96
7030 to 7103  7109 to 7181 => 0.99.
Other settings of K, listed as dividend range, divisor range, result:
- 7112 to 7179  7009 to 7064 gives 0.98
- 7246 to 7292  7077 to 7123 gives 0.98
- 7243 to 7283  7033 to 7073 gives 0.96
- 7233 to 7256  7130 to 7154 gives 0.99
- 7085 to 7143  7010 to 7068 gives 0.98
